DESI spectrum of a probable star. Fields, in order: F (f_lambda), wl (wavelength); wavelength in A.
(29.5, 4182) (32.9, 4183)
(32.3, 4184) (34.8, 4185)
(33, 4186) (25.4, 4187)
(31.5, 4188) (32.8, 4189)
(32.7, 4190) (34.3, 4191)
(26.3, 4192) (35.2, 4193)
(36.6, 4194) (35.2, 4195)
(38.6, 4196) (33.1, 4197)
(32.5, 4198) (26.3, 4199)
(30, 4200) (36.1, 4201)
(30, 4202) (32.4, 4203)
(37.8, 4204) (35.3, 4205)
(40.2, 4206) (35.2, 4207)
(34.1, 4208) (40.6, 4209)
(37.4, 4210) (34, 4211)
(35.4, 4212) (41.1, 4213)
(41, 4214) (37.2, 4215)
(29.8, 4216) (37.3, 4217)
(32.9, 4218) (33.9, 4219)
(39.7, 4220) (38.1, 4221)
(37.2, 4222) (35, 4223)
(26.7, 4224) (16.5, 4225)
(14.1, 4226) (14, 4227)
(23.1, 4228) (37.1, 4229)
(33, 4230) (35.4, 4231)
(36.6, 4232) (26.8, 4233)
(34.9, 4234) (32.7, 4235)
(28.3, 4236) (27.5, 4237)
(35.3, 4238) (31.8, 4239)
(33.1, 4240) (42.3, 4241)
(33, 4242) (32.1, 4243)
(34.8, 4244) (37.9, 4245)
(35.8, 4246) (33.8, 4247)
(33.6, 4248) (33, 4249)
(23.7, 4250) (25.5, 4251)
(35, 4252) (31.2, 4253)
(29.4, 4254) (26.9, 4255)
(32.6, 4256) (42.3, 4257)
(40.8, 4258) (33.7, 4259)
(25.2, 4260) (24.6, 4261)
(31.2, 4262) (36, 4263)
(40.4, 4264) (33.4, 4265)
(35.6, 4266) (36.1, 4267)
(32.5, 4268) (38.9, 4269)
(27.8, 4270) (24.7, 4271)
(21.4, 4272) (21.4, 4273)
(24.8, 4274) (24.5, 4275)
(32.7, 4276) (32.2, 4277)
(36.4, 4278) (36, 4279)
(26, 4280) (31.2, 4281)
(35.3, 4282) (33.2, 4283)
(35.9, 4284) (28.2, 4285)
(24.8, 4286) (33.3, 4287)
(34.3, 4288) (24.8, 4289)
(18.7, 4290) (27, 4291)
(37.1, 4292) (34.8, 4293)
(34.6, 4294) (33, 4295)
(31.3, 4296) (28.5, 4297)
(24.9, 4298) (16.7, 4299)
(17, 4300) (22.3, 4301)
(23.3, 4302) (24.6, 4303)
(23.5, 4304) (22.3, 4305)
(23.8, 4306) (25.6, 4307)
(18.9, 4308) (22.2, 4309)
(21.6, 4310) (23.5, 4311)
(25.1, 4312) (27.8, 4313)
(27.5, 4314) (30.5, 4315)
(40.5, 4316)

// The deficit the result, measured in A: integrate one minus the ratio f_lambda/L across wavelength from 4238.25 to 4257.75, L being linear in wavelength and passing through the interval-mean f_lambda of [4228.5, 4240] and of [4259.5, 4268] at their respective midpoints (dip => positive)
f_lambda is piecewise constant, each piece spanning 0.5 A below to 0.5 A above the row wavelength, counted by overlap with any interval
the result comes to -0.3 A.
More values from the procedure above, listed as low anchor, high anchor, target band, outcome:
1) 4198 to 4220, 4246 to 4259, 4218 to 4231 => 1.83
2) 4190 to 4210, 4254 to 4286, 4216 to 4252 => 1.40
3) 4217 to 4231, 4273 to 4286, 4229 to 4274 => -3.00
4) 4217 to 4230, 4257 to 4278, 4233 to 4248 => -1.67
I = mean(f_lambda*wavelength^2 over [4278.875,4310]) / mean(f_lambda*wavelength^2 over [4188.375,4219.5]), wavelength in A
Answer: 0.82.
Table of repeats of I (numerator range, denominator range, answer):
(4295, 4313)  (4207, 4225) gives 0.70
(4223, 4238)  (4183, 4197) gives 0.87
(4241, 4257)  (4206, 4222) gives 0.90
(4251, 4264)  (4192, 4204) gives 1.01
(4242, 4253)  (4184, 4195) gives 1.03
